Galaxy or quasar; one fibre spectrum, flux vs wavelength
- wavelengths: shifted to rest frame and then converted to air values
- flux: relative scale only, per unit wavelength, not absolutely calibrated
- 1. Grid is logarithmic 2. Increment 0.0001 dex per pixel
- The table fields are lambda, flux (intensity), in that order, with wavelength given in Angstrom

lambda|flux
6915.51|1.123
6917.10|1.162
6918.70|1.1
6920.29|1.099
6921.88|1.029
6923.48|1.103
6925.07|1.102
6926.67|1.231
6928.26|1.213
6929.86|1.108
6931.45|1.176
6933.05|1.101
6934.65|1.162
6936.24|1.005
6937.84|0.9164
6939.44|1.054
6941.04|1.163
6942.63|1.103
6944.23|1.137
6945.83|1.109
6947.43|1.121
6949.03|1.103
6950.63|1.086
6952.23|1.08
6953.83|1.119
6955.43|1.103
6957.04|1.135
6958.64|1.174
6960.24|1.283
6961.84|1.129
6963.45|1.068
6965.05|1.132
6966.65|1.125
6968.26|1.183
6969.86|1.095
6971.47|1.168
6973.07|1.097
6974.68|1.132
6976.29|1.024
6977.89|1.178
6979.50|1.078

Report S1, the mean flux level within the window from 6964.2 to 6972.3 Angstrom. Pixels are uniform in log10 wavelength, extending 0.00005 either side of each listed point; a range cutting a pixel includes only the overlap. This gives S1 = 1.14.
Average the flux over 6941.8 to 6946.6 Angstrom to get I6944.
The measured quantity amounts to 1.12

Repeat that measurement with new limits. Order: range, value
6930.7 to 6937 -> 1.11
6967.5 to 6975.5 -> 1.13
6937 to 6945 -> 1.07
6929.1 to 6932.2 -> 1.14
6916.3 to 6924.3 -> 1.1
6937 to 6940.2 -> 0.983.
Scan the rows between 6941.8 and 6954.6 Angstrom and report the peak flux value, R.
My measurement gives 1.137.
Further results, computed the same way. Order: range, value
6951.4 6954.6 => 1.119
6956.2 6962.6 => 1.283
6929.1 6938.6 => 1.176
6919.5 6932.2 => 1.231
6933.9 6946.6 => 1.163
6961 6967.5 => 1.132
